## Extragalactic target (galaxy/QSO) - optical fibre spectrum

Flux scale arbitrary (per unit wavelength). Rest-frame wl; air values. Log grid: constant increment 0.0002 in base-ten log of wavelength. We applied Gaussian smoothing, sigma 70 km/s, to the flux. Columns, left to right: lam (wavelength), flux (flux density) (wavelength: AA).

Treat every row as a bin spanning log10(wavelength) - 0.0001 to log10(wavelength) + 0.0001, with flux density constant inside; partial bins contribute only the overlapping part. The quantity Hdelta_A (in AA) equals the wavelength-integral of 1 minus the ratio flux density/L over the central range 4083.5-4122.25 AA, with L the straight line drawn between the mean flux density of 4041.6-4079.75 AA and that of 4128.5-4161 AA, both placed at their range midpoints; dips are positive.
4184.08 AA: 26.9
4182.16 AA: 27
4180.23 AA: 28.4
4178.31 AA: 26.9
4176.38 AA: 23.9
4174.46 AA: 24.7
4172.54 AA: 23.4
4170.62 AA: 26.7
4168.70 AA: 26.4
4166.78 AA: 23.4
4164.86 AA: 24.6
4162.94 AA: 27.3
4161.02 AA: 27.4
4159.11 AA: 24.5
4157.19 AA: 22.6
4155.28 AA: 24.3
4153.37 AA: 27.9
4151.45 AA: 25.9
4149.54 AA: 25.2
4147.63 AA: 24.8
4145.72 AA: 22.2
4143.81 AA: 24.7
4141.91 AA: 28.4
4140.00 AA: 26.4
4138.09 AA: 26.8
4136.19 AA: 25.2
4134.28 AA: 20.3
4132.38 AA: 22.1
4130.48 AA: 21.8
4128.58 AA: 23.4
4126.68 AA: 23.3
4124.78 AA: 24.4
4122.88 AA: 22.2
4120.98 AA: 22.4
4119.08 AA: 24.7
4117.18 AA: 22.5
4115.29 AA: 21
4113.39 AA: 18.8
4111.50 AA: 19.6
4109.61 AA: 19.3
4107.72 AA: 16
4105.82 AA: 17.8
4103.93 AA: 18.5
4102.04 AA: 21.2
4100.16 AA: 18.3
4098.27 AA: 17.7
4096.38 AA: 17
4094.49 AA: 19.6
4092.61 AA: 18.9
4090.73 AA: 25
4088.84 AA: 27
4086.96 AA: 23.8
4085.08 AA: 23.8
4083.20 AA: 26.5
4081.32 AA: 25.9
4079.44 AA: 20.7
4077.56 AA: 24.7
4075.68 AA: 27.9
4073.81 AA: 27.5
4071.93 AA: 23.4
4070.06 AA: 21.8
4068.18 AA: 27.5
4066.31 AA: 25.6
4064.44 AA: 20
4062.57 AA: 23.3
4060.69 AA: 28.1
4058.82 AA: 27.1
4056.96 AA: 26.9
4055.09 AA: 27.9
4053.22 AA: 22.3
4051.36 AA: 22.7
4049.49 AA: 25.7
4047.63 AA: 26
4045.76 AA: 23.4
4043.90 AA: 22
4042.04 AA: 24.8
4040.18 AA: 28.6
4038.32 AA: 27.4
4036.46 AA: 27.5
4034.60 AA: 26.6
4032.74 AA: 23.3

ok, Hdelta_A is 6.2 AA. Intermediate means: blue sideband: 24.8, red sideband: 24.6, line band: 20.8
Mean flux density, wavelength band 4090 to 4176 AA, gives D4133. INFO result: 22.9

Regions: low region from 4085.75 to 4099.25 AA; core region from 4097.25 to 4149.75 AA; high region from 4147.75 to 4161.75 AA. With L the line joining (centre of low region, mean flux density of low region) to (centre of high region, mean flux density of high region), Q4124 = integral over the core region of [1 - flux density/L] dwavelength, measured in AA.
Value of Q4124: 3.0 AA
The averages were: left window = 21.3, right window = 25.3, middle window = 22.1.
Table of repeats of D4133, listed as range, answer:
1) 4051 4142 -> 22.9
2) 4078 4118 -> 20.9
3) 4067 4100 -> 23.3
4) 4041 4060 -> 25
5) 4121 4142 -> 23.8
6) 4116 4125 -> 23.1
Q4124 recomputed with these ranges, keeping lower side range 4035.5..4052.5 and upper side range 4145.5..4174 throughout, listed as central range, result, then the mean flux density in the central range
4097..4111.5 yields 3.9 AA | 18.4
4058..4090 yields 0.4 AA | 25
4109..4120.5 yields 1.9 AA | 21.1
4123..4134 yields 1.1 AA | 22.8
